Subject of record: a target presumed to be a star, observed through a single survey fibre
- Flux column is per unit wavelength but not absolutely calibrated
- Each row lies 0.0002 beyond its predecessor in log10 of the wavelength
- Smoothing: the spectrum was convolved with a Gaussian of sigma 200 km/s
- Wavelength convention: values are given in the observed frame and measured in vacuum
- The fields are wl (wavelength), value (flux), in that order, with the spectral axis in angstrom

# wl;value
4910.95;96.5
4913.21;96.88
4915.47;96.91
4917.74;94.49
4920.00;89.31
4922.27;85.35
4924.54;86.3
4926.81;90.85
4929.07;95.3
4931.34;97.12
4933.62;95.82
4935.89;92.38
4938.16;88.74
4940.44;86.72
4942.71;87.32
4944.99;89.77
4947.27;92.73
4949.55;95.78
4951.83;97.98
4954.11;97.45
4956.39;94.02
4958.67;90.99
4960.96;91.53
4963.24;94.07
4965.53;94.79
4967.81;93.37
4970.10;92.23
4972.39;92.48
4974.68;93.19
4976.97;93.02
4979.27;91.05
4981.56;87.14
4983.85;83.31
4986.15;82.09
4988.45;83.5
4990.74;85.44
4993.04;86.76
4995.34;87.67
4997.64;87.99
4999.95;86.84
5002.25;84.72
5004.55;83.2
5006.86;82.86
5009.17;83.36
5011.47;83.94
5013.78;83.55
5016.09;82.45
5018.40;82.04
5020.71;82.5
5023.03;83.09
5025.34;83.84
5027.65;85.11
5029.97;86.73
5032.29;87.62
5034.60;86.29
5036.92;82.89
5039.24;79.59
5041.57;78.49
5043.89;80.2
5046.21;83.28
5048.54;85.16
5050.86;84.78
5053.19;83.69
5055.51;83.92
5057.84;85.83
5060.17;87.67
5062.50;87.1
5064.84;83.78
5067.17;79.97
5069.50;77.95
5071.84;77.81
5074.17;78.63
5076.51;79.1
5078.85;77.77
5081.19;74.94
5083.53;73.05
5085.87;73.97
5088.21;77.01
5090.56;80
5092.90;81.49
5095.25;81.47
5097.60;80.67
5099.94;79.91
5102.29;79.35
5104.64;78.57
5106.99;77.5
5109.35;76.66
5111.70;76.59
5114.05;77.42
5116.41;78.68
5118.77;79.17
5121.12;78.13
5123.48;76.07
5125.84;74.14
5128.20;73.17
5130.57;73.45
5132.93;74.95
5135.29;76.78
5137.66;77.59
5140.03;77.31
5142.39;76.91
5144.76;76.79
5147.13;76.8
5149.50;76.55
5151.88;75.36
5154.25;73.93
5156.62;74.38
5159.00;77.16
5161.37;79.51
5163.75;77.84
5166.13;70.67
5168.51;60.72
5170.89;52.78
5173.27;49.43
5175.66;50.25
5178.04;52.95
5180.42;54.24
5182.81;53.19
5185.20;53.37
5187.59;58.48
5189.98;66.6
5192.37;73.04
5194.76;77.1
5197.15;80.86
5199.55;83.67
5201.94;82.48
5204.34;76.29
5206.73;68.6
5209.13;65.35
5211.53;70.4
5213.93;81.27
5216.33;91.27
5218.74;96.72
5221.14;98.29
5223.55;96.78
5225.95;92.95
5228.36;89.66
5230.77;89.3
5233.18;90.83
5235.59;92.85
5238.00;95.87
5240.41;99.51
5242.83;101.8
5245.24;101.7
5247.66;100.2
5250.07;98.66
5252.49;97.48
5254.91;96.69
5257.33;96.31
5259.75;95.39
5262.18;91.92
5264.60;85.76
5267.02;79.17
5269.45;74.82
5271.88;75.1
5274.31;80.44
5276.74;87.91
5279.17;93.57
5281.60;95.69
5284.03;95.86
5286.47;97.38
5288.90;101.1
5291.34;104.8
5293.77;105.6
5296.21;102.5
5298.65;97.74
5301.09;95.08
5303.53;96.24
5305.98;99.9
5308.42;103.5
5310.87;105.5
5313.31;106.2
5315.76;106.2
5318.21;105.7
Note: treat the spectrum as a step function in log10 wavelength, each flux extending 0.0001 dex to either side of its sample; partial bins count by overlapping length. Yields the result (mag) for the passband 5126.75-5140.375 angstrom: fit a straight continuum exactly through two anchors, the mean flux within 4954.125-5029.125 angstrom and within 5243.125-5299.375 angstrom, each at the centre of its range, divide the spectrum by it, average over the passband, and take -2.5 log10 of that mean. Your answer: 0.20 mag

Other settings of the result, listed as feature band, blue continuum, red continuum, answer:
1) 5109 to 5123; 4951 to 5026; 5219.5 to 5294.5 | 0.17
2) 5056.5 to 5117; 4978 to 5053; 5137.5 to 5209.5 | -0.03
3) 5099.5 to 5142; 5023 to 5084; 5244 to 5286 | 0.11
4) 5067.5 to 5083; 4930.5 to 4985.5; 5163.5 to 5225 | 0.05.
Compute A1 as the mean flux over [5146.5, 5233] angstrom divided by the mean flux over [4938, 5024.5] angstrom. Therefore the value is 0.83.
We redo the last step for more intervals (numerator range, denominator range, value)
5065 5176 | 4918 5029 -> 0.85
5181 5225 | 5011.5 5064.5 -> 0.91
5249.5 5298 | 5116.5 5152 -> 1.22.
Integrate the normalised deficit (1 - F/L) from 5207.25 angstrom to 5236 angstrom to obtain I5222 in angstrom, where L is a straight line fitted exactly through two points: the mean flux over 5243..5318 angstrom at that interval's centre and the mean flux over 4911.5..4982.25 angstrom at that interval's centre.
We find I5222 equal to 2.4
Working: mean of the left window 92.5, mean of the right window 95.9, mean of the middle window 87.4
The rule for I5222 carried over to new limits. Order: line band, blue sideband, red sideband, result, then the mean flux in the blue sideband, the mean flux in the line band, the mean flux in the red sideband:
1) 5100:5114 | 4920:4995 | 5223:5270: 2.18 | 90.8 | 77.9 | 93.6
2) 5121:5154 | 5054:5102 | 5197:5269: 3.10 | 80.1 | 75.9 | 89.6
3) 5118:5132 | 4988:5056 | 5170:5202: -0.95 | 84.1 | 75.6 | 62.9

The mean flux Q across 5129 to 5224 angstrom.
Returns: 72.6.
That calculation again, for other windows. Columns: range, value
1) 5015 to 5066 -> 83.9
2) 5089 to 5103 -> 80.4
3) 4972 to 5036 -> 85.7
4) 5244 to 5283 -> 90.7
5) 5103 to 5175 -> 74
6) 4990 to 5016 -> 85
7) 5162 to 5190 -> 58.4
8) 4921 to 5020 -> 89.2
